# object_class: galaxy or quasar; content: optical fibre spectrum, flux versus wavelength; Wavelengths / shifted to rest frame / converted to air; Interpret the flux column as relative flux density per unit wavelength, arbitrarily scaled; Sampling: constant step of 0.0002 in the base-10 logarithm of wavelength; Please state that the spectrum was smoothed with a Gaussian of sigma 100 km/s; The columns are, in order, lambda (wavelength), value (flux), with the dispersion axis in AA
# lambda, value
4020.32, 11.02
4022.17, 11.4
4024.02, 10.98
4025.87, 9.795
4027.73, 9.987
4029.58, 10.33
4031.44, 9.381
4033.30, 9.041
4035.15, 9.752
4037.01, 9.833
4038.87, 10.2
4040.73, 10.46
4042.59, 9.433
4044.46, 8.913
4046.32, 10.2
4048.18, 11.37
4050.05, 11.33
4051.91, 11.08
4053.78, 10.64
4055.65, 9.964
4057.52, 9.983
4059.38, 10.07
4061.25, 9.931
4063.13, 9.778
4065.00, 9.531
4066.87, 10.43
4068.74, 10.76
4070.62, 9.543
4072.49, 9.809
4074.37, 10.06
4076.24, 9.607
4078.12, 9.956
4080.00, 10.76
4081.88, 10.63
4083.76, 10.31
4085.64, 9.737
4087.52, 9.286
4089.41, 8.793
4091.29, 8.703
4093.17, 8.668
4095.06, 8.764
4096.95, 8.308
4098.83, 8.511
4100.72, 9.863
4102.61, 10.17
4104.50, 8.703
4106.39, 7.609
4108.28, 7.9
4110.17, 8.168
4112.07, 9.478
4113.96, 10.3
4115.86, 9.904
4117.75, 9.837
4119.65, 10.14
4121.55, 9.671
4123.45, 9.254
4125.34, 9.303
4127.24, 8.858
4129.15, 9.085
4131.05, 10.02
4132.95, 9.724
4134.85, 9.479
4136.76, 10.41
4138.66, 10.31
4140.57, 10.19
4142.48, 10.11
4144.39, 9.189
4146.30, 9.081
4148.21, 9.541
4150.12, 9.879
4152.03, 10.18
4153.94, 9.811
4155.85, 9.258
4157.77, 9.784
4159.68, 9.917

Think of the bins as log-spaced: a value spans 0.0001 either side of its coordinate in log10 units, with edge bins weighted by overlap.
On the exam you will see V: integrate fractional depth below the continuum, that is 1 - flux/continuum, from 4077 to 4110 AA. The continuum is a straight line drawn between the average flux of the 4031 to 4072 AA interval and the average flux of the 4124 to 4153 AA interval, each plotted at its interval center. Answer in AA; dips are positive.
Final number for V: 2.3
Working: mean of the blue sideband 10.1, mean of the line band 9.19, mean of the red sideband 9.69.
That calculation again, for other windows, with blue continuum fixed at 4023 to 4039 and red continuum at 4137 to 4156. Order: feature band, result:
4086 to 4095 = 0.9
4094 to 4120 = 2.0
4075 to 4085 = -0.4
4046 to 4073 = -1.1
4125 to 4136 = 0.4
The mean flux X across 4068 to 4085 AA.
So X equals 10.1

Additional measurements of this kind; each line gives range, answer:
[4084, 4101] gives 8.98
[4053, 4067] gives 10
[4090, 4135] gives 9.18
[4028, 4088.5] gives 10.1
